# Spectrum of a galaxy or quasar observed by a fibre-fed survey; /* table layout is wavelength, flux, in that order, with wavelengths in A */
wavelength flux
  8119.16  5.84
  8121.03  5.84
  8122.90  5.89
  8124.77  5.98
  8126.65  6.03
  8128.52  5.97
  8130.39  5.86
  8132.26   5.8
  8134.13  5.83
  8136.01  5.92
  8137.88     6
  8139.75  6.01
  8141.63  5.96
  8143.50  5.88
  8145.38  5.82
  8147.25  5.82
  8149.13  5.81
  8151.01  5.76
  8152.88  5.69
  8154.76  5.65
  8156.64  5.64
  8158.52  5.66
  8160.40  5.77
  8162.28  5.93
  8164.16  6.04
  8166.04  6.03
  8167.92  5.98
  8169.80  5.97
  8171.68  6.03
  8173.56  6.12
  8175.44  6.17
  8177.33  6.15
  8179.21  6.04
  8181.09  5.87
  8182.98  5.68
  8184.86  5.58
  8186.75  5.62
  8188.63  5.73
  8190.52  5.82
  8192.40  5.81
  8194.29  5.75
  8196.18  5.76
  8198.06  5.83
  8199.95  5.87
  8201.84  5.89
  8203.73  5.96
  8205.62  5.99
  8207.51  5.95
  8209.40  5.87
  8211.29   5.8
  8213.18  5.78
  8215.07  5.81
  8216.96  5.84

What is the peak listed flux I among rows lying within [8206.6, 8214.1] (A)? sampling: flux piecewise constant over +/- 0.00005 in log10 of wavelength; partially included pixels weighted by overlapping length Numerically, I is 5.95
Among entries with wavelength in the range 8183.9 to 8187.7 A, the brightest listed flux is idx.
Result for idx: 5.62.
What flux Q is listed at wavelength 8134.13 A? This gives 5.83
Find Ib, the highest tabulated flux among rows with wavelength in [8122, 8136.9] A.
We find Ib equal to 6.03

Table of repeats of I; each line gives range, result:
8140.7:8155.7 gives 5.96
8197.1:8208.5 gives 5.99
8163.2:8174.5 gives 6.12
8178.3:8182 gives 6.04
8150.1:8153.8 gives 5.76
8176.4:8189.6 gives 6.15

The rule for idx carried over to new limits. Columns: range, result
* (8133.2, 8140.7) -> 6.01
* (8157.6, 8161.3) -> 5.77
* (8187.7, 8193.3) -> 5.82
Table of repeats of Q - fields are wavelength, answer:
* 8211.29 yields 5.8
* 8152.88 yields 5.69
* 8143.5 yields 5.88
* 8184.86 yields 5.58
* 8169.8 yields 5.97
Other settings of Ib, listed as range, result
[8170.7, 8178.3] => 6.17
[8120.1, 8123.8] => 5.89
